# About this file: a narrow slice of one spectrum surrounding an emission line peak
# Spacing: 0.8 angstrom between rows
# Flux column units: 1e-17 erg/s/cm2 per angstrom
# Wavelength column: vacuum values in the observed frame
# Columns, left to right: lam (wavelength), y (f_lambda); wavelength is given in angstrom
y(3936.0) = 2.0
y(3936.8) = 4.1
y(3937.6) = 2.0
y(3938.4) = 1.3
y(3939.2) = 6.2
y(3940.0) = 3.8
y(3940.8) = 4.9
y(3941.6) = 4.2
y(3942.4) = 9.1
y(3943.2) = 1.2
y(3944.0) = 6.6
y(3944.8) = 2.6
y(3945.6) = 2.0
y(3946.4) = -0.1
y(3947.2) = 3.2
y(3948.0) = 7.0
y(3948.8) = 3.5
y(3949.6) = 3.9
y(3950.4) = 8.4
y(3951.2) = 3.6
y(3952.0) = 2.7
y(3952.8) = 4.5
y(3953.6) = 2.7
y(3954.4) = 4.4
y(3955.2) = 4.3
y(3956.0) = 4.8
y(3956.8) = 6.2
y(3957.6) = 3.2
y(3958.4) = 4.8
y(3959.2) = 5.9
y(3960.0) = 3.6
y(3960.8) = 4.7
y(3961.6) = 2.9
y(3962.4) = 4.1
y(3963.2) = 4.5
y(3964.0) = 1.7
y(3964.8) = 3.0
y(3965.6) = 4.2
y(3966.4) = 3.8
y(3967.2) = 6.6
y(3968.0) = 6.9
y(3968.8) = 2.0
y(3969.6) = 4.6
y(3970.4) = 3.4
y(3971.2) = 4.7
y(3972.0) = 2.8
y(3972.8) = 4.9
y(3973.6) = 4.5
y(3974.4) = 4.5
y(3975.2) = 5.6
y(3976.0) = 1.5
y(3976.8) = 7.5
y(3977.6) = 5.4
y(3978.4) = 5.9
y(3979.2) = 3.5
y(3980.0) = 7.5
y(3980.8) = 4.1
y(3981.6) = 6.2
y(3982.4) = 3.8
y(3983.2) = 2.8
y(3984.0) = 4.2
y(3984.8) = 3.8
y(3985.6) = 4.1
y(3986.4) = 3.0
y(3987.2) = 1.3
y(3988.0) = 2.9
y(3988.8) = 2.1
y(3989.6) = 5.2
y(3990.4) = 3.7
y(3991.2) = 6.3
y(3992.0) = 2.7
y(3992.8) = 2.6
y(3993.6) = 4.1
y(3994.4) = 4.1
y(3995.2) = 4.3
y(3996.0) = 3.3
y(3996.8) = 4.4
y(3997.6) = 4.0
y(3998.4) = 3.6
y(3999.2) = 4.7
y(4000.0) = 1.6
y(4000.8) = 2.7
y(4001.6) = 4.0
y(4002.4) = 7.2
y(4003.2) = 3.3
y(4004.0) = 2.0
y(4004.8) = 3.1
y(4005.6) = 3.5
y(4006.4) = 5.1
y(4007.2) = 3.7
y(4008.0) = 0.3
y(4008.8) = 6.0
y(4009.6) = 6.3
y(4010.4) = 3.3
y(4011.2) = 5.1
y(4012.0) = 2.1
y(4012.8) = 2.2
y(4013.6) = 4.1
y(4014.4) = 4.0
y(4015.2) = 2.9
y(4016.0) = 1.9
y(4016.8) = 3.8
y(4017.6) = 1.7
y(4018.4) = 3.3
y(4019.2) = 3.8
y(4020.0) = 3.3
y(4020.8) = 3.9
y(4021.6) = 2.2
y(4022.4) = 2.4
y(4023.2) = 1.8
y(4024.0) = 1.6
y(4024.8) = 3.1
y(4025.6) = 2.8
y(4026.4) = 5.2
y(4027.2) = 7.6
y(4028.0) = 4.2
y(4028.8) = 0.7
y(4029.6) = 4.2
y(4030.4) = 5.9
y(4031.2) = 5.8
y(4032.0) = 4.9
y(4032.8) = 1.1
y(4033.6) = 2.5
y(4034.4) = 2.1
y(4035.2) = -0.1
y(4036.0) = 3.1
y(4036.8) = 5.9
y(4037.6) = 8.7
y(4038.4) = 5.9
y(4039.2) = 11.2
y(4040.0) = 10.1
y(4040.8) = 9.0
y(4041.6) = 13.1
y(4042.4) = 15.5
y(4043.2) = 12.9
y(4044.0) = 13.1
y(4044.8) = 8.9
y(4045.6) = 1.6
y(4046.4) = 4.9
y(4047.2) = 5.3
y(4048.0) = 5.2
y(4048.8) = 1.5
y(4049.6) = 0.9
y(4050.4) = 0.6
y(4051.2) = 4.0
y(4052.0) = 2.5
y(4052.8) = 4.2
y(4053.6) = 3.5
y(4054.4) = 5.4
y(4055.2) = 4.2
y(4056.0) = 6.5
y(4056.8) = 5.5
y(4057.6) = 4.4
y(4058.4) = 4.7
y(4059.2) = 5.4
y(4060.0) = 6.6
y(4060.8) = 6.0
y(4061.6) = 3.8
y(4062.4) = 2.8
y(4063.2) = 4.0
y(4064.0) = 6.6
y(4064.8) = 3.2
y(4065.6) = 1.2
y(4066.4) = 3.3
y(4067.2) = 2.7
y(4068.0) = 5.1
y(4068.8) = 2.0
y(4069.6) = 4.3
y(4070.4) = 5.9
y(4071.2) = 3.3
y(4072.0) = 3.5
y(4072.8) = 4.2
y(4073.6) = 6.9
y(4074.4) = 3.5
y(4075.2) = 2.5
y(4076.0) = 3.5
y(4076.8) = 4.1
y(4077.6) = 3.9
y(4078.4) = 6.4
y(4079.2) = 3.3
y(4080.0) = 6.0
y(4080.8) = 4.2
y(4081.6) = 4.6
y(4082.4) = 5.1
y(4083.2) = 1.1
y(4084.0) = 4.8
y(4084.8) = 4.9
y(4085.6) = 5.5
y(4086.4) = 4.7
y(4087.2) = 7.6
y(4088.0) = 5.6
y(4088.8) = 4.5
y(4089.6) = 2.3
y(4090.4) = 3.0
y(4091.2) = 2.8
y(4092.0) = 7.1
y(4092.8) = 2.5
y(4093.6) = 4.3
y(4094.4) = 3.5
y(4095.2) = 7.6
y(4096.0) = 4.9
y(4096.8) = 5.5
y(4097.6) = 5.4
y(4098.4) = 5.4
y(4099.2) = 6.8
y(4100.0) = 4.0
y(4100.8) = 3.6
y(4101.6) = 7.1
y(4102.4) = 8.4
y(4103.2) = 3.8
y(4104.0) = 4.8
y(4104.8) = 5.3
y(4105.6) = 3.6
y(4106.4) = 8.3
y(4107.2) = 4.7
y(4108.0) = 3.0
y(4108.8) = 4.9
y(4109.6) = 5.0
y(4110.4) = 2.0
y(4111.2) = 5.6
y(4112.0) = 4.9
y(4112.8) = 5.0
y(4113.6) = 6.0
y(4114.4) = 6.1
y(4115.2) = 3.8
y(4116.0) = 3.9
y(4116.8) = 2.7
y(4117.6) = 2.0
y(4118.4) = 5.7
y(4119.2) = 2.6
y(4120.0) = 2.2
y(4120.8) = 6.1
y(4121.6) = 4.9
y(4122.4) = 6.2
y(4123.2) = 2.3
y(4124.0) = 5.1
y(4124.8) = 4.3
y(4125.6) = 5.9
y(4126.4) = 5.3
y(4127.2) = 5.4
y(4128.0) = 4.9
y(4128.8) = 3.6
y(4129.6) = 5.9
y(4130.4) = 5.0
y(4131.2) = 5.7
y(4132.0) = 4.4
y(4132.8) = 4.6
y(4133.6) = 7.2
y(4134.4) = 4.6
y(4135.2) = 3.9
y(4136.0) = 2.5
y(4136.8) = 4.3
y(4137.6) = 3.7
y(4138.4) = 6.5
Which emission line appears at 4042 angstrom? [O II]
